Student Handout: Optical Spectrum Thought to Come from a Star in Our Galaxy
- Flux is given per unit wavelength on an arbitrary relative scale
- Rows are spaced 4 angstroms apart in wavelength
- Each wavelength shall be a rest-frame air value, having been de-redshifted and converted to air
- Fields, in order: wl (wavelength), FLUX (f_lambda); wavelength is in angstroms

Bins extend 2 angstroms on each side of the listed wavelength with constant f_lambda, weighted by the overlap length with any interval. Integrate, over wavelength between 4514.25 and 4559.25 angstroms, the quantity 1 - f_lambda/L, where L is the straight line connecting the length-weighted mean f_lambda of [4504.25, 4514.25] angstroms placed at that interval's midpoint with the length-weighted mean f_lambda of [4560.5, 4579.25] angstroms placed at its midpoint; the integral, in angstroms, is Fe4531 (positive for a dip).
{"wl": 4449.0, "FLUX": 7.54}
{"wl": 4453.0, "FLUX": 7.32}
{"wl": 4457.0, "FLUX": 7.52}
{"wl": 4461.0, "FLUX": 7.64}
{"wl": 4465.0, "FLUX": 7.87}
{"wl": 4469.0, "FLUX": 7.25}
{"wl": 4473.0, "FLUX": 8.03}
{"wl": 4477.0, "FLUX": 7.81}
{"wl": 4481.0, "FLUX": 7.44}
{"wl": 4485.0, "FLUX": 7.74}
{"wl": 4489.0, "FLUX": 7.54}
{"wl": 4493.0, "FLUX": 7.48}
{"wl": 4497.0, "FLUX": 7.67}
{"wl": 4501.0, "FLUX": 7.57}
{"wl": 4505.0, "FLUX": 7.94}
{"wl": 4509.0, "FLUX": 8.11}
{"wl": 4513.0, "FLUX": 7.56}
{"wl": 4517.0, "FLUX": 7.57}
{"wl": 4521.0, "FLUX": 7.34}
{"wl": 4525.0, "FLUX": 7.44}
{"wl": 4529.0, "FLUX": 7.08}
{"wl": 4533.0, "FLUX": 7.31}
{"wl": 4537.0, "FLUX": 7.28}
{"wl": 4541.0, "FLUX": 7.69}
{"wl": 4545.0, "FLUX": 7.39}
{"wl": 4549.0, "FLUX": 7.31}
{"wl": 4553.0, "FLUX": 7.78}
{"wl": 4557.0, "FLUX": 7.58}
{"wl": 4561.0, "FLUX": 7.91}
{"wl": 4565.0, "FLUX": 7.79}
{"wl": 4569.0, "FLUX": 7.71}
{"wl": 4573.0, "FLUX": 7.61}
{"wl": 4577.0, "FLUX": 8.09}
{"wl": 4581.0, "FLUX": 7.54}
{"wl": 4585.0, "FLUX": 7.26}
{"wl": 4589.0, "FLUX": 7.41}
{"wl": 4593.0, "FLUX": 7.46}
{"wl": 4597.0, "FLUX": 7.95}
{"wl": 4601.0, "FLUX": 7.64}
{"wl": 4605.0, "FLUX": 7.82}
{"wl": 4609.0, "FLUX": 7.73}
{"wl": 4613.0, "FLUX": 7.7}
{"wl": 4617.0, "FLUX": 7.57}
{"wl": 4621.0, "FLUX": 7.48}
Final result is 2.4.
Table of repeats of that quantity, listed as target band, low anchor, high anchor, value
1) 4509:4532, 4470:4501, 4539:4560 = 0.5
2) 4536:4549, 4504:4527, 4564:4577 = 0.4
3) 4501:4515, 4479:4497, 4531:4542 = -0.6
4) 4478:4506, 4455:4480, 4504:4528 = 0.1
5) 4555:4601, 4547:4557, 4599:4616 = -0.2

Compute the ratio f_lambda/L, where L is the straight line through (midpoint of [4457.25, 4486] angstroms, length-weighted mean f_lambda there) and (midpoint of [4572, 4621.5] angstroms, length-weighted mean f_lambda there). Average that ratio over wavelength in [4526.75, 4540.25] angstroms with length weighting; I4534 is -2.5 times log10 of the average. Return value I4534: 0.06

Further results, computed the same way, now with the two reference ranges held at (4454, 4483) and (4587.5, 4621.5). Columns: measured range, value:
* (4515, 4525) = 0.03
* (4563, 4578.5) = -0.02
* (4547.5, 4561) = 0.00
